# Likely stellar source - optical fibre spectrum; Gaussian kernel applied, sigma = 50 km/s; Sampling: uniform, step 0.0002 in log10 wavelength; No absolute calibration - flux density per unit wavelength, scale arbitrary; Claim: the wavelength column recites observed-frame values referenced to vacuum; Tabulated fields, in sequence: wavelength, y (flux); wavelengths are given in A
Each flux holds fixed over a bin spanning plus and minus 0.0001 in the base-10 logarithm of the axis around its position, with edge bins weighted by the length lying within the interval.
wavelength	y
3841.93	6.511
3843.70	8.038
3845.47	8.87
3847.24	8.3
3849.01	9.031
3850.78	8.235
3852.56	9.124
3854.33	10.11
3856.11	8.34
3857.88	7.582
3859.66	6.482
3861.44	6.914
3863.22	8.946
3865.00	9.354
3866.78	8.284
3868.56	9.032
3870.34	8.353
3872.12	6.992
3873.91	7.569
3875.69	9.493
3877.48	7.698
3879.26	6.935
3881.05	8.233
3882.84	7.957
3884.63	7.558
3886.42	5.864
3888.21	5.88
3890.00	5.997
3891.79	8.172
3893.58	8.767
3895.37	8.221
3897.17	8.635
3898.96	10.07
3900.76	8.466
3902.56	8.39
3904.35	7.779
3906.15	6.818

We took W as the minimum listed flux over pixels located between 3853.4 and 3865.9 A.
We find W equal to 6.482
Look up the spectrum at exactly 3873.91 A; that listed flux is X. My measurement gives 7.569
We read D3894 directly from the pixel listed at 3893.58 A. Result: 8.767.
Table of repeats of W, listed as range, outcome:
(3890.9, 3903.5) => 8.172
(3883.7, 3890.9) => 5.864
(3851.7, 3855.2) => 9.124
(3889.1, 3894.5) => 5.997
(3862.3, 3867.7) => 8.284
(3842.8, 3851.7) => 8.038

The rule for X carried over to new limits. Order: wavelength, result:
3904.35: 7.779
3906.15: 6.818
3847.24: 8.3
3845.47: 8.87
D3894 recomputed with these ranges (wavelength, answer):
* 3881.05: 8.233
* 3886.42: 5.864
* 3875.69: 9.493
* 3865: 9.354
